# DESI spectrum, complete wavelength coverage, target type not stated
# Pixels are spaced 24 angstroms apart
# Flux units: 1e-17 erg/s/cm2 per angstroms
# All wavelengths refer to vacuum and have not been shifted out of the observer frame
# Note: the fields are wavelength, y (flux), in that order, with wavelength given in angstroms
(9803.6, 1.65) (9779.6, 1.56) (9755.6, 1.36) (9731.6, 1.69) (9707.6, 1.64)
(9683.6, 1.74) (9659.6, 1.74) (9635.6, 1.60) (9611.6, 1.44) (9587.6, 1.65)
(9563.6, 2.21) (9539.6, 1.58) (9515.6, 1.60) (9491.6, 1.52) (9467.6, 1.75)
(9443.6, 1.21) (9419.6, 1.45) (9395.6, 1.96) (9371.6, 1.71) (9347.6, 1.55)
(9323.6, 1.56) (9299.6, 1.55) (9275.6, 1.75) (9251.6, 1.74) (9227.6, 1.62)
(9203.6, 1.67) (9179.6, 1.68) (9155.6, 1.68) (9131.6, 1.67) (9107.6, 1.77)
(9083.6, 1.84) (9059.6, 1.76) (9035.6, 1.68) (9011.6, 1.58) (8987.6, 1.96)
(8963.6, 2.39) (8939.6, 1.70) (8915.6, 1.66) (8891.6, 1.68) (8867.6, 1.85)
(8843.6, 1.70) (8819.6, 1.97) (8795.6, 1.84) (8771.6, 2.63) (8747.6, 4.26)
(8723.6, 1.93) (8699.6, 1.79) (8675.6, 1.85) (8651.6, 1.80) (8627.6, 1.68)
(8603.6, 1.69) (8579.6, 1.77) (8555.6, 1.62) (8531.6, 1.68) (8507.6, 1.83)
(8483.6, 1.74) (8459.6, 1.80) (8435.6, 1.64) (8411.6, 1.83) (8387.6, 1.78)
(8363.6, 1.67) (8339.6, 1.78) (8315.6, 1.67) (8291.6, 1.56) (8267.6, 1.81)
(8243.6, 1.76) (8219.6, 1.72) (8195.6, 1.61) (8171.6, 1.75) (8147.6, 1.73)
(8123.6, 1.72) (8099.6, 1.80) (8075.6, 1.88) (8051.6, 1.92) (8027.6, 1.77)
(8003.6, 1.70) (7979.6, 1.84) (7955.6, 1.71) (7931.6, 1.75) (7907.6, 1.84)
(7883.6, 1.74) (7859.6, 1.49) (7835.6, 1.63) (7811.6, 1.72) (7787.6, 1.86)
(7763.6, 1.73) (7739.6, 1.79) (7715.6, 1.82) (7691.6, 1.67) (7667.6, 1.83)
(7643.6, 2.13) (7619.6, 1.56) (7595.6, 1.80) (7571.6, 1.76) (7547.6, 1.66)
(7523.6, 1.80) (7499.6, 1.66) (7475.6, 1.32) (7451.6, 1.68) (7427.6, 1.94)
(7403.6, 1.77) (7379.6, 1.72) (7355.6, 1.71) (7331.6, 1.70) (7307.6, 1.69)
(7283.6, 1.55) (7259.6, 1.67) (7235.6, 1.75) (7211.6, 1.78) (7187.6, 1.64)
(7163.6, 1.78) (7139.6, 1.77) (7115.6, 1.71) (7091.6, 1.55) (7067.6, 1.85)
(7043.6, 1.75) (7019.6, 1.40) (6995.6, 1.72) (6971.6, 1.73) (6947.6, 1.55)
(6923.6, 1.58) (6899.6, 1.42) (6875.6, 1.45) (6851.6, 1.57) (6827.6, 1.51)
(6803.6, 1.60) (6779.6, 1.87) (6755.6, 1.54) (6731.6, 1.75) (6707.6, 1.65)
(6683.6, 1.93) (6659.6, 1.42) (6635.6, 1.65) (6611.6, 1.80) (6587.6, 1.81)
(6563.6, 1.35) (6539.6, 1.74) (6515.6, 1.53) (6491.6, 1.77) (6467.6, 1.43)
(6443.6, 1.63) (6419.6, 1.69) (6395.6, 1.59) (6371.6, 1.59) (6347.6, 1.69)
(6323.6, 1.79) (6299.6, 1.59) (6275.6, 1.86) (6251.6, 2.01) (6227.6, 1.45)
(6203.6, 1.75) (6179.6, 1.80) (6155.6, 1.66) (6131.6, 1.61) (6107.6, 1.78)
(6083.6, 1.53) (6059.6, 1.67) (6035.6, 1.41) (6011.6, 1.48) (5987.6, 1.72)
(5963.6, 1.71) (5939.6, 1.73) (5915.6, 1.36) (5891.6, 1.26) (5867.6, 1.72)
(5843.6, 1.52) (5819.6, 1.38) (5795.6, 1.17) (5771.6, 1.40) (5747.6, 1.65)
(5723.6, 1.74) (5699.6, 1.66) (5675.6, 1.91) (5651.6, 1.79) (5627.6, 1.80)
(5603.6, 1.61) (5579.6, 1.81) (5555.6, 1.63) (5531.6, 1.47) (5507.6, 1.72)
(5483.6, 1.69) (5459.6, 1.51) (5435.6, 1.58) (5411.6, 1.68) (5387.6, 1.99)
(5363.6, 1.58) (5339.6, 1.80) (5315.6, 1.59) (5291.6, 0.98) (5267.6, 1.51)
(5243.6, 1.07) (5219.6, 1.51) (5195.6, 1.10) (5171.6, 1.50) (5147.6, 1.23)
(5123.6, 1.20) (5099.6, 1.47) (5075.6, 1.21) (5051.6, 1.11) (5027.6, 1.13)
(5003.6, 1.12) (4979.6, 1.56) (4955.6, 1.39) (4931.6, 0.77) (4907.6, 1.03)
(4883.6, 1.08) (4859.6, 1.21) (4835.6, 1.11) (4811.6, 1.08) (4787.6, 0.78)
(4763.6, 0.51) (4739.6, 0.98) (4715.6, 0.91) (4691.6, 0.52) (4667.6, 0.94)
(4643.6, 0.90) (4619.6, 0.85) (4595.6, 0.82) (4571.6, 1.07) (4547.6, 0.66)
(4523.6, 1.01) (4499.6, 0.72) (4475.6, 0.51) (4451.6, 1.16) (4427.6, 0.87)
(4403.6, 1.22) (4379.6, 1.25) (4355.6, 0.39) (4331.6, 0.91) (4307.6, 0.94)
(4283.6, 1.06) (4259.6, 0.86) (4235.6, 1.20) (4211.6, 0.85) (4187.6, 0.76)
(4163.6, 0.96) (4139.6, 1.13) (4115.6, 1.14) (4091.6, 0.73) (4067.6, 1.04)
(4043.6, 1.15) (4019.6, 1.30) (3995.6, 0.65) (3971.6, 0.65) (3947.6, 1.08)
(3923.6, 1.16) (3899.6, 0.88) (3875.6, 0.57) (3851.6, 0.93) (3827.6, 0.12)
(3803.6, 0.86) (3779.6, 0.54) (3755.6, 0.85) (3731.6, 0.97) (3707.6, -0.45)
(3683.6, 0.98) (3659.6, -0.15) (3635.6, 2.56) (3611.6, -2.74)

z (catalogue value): 0.334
